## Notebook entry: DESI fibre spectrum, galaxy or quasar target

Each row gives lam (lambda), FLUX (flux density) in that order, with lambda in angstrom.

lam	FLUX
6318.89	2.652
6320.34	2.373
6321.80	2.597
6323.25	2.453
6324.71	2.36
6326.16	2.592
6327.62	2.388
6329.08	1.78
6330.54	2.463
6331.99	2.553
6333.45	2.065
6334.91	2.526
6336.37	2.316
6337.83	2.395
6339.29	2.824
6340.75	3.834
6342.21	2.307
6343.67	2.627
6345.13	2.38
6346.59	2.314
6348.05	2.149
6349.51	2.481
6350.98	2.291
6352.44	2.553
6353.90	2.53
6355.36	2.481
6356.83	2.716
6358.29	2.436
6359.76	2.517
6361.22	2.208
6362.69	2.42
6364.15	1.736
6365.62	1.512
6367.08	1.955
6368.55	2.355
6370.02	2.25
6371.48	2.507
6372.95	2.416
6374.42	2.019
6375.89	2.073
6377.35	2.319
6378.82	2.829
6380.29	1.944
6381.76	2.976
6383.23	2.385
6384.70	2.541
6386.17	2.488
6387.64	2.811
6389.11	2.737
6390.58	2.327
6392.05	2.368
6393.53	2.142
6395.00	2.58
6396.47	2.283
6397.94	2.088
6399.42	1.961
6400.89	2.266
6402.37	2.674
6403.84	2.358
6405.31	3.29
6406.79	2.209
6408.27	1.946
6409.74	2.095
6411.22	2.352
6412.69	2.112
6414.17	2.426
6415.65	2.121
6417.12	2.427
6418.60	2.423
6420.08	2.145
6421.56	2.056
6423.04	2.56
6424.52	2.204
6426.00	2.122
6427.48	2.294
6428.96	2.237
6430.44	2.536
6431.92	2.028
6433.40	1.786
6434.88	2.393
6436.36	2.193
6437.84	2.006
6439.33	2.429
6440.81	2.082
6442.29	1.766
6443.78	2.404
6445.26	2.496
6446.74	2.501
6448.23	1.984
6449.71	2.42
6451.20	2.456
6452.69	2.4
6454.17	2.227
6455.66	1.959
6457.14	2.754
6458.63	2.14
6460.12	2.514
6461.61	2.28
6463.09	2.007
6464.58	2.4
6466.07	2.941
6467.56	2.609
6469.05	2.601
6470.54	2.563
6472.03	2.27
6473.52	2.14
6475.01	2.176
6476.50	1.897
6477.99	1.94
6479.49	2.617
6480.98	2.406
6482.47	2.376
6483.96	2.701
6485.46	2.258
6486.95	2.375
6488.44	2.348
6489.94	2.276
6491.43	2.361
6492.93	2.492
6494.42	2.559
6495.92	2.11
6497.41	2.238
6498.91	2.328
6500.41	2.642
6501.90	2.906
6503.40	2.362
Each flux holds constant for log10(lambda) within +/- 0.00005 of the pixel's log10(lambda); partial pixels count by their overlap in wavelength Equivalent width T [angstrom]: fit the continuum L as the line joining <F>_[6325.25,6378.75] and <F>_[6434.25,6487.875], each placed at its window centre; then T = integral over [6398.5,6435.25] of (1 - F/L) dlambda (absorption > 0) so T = 1.04 angstrom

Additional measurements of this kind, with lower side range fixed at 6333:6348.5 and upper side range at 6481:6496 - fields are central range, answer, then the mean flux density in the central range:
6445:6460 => 0.6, 2.34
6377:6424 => 1.9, 2.38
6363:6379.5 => 2.1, 2.18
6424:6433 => 0.9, 2.22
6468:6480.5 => 0.7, 2.29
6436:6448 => 1.1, 2.22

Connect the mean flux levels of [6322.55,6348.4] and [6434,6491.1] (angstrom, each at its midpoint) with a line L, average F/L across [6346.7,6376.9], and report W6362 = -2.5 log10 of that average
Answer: 0.07 mag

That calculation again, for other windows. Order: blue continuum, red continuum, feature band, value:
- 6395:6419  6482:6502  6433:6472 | 0.02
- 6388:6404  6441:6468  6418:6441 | 0.06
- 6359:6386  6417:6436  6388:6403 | -0.04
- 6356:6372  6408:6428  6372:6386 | -0.07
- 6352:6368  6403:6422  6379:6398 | -0.08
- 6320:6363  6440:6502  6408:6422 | 0.08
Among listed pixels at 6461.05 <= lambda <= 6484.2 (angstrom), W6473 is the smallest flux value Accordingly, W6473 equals 1.897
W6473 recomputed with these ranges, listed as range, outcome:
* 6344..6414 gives 1.512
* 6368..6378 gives 2.019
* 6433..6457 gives 1.766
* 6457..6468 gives 2.007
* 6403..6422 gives 1.946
